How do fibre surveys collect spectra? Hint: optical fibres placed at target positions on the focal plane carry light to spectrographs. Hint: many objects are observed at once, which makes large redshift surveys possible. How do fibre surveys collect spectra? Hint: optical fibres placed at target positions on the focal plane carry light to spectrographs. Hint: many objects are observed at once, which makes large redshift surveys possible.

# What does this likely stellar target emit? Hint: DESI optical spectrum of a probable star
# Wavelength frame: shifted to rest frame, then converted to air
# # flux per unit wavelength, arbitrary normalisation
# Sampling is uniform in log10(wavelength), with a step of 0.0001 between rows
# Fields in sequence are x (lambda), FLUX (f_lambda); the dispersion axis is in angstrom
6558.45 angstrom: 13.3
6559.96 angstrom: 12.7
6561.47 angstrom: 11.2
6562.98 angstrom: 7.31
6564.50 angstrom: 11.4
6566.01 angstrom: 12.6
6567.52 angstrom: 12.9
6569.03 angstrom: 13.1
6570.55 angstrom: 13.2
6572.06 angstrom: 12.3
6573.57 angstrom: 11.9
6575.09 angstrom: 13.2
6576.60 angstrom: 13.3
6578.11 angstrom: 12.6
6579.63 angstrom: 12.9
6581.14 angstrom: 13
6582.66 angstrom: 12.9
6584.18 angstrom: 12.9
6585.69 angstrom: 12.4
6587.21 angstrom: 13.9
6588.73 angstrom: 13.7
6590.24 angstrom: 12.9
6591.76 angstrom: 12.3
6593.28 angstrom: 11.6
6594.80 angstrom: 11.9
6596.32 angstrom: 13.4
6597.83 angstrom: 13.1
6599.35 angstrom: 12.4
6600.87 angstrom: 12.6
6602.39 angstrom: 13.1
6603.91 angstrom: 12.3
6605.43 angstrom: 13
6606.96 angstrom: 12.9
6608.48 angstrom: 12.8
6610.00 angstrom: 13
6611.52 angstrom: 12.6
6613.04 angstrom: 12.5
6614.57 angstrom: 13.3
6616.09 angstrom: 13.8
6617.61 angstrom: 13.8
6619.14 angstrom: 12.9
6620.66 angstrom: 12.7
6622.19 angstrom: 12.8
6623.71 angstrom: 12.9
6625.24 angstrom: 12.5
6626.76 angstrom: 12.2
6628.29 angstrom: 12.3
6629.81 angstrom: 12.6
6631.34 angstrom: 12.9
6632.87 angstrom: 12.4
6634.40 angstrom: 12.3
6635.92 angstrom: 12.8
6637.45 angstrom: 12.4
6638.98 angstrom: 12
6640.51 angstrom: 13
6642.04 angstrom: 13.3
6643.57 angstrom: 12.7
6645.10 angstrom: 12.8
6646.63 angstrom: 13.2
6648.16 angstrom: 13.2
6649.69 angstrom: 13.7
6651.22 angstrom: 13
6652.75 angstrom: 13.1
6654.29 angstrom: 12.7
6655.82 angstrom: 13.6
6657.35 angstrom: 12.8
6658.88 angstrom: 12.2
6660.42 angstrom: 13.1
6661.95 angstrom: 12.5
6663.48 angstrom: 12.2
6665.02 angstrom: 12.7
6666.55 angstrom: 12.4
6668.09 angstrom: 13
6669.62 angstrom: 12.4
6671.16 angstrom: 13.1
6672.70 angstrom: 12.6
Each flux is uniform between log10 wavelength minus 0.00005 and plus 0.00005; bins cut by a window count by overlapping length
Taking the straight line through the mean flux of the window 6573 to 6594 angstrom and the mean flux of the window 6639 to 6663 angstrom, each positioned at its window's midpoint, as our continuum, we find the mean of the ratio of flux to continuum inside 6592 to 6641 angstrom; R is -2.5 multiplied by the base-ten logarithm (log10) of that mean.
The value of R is 0.02 mag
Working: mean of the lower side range 12.8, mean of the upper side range 13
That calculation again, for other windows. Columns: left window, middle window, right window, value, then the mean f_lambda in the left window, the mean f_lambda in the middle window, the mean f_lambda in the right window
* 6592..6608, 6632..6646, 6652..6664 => 0.01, 12.6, 12.6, 12.8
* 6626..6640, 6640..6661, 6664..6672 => -0.04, 12.4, 13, 12.7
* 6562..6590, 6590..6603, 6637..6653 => 0.01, 12.5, 12.6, 13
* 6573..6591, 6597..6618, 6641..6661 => 0.01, 13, 12.9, 13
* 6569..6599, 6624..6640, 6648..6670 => 0.03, 12.8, 12.5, 12.8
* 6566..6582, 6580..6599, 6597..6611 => 0.00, 12.8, 12.8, 12.8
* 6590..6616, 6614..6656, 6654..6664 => -0.01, 12.7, 12.9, 12.8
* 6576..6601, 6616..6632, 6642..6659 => 0.01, 12.8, 12.8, 13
